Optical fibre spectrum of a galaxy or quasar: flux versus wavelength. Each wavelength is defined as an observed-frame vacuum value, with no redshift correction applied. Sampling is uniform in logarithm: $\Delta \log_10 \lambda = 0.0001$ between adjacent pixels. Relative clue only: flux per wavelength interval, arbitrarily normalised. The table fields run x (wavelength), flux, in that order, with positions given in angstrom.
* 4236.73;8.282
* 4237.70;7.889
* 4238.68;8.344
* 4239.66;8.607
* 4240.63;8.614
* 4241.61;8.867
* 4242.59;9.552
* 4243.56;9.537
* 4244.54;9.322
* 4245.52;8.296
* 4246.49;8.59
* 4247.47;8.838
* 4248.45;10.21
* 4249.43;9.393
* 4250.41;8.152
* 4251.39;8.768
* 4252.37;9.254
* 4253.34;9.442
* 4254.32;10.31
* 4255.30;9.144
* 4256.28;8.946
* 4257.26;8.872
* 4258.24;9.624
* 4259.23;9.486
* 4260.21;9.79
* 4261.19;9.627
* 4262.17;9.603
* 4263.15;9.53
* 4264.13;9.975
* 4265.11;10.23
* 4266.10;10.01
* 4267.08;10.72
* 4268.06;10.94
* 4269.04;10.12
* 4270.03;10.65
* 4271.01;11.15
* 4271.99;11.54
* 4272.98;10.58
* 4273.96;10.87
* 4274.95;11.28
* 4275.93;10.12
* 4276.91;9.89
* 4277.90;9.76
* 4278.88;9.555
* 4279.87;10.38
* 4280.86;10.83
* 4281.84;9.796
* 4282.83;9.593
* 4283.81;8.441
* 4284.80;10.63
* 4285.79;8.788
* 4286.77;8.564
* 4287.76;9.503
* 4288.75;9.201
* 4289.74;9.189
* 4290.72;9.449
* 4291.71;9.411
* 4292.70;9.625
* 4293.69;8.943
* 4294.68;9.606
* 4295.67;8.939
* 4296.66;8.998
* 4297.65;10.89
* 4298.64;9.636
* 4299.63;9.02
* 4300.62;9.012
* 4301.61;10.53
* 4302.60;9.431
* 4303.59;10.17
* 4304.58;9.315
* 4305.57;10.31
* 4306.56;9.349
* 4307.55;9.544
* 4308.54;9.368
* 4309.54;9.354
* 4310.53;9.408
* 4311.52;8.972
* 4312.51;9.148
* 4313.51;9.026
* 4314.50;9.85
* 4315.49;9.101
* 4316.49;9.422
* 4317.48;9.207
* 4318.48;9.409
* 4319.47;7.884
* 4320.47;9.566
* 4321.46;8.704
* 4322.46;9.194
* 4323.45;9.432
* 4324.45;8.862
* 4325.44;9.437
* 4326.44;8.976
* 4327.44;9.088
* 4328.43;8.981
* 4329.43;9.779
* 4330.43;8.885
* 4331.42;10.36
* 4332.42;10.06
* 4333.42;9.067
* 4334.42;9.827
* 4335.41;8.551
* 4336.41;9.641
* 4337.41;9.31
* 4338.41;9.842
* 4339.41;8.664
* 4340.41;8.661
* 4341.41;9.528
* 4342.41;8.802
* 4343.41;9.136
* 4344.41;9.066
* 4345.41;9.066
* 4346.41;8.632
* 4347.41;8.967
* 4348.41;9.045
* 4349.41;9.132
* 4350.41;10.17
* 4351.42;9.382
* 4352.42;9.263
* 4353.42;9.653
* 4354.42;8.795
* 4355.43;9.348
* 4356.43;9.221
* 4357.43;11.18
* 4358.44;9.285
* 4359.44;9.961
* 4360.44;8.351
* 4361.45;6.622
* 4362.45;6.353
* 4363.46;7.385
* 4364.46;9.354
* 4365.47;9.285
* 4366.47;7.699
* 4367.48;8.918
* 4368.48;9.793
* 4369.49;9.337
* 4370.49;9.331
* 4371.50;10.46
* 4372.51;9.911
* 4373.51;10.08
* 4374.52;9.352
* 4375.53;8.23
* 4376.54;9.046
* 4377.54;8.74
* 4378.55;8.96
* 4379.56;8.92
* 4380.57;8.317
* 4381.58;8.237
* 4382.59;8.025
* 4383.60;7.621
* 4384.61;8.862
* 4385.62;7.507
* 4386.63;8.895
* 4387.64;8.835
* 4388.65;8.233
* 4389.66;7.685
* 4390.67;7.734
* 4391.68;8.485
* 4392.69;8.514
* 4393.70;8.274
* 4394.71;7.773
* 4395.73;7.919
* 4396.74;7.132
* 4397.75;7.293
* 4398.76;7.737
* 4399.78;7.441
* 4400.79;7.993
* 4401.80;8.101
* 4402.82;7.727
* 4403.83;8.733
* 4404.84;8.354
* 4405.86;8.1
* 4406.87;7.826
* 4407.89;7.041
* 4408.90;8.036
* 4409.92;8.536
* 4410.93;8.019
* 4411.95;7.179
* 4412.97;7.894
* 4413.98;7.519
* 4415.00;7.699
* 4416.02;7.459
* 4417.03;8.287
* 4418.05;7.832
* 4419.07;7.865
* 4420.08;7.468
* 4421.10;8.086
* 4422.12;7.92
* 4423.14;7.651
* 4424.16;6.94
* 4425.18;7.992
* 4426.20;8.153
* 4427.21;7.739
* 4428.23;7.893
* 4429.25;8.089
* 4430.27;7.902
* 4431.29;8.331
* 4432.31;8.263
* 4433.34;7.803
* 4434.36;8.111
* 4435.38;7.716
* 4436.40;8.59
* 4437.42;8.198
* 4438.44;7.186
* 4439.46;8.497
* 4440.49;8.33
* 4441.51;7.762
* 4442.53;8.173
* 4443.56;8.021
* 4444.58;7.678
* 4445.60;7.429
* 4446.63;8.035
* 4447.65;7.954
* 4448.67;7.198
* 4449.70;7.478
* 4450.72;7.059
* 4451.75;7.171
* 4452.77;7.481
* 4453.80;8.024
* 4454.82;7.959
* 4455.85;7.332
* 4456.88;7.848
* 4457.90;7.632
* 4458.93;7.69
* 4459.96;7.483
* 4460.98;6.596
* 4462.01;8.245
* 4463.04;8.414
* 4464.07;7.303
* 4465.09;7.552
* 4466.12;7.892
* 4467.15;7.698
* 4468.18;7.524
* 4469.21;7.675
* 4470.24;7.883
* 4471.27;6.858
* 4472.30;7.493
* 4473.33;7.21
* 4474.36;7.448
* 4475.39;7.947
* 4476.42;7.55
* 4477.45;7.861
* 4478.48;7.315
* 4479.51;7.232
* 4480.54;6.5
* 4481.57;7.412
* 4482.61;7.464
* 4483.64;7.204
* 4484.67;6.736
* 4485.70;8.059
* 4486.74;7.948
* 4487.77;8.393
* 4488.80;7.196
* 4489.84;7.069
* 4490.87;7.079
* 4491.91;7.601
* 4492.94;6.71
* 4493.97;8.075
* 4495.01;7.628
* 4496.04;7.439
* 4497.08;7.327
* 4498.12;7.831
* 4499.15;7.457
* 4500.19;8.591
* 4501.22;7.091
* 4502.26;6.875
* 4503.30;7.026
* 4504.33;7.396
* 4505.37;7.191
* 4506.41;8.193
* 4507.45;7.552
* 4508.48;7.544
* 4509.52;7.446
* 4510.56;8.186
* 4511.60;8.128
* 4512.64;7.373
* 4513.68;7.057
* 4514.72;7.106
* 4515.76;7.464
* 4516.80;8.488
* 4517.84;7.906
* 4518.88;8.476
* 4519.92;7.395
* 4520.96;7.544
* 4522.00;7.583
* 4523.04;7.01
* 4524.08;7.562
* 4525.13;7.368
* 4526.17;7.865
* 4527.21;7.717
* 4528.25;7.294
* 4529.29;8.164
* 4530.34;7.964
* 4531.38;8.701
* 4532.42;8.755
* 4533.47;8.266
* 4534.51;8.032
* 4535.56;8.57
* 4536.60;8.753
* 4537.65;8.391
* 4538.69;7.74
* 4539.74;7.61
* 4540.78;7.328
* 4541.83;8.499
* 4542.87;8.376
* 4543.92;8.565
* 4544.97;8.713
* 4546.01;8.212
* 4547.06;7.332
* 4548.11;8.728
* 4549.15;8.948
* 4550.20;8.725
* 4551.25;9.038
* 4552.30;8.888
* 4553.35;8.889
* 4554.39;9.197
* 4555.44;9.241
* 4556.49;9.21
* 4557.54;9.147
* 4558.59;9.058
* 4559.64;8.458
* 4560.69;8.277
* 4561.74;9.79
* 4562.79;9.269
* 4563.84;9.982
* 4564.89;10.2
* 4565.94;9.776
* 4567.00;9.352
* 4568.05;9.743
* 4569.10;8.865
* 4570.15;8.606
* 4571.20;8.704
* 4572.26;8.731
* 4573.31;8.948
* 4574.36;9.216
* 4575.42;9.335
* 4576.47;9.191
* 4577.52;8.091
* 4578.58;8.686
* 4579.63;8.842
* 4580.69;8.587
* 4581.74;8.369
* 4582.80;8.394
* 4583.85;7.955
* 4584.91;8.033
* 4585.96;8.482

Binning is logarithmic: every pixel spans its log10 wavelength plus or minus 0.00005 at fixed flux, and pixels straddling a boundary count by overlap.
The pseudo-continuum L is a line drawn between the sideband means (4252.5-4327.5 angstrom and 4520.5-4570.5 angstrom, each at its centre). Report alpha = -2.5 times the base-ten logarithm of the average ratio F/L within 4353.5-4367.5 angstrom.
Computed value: 0.07 mag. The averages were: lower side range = 9.63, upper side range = 8.53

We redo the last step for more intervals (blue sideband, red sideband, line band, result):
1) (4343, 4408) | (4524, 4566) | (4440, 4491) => 0.14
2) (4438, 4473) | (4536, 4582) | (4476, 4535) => 0.08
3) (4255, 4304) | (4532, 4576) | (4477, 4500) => 0.21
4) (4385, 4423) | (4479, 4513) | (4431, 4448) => -0.03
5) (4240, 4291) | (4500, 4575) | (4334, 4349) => 0.02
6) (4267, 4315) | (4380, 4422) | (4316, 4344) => -0.01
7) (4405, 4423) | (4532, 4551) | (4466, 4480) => 0.07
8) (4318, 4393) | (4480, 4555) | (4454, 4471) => 0.08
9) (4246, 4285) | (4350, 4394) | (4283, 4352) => 0.00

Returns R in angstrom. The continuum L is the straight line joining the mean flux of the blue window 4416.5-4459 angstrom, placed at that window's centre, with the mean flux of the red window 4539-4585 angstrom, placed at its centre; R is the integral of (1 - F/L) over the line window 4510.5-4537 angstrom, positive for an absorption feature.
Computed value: 2.0 angstrom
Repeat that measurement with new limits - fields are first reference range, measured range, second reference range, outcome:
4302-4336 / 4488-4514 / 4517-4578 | 3.60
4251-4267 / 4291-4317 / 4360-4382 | -0.64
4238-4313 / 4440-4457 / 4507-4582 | 2.20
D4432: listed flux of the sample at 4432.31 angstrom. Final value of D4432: 8.263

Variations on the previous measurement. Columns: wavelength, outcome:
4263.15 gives 9.53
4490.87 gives 7.079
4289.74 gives 9.189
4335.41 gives 8.551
